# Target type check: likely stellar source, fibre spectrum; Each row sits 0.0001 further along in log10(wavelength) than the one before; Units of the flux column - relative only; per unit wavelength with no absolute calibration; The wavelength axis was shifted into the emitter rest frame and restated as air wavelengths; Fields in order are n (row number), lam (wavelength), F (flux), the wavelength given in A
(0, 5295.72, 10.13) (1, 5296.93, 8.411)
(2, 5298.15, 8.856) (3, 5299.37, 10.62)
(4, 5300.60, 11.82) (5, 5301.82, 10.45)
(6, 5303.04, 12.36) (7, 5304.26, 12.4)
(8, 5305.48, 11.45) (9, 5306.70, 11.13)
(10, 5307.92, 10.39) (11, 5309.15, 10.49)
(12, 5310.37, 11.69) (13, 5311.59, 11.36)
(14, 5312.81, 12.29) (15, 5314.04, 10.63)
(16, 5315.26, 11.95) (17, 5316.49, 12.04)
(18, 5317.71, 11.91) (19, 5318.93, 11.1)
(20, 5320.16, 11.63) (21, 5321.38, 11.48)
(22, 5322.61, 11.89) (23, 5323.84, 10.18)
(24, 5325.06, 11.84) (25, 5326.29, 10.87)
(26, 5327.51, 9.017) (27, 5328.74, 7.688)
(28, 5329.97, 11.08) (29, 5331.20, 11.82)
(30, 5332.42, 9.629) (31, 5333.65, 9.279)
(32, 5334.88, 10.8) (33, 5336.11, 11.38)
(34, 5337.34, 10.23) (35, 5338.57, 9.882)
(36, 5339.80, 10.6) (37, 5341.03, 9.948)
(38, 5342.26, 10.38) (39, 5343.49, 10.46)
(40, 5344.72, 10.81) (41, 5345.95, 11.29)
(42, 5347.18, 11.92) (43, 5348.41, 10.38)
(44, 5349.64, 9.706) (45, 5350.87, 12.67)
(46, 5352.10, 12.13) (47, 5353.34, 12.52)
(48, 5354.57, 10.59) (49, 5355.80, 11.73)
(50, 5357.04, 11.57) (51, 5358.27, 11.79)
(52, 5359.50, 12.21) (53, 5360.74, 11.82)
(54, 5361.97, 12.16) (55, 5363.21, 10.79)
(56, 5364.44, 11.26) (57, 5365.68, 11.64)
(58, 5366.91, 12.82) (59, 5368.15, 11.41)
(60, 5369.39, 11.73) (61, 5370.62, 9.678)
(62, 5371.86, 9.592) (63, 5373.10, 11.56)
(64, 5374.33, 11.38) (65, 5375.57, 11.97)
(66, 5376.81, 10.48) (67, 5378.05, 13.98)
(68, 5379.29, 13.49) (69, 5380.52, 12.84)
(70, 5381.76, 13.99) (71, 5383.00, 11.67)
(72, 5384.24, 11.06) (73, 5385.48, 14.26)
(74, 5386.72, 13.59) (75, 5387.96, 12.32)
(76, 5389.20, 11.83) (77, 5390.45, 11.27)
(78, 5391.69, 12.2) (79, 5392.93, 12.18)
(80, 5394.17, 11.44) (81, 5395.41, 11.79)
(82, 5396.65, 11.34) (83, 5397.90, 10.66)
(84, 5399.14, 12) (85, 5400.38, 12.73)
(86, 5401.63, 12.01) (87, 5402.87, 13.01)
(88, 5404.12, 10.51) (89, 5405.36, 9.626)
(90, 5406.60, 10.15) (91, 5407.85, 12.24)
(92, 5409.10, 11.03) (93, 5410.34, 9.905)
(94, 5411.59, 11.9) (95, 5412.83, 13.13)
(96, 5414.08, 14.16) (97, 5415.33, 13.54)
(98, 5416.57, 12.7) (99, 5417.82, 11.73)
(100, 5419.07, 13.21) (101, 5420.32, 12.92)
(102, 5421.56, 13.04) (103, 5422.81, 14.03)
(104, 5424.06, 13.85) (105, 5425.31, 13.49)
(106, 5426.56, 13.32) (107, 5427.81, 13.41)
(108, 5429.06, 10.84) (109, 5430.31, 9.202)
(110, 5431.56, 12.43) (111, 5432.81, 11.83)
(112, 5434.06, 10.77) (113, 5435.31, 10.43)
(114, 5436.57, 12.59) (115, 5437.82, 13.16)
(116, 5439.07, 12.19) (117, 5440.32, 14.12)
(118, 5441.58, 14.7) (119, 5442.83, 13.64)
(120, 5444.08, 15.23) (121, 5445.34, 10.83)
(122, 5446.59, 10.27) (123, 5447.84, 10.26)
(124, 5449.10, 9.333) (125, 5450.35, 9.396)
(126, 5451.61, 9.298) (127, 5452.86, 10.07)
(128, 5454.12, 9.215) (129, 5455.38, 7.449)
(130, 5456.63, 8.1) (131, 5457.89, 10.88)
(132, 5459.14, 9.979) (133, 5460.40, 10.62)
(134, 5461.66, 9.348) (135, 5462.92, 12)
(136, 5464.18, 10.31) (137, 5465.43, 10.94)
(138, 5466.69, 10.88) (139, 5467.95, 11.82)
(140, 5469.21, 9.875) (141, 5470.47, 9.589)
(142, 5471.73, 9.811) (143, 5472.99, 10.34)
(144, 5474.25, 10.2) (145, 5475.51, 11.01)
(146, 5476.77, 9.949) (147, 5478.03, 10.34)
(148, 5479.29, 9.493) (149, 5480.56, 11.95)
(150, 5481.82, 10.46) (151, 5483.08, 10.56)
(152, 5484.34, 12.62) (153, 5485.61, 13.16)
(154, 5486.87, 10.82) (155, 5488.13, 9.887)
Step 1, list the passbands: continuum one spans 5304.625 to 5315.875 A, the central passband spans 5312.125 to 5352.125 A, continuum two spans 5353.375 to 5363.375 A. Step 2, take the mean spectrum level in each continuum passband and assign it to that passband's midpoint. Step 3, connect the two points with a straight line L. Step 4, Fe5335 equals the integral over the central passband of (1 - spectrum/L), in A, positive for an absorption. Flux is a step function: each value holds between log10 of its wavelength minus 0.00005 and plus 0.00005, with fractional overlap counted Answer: 2.1 A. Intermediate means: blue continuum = 11.3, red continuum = 11.7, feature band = 10.9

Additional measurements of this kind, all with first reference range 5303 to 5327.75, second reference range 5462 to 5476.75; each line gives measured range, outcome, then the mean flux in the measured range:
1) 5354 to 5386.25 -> -2.2 A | 11.8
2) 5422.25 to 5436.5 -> -1.8 A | 12.1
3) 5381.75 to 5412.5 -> -2.3 A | 11.8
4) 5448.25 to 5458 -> 1.4 A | 9.15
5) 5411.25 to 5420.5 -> -1.8 A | 12.9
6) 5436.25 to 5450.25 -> -2.1 A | 12.3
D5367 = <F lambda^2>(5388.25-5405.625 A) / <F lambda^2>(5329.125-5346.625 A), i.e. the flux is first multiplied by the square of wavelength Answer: 1.1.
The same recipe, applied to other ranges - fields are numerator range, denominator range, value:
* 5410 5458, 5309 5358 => 1.12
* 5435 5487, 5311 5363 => 1.03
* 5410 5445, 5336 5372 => 1.17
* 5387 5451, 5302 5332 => 1.12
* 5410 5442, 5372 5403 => 1.05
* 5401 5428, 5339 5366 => 1.12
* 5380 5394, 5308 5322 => 1.11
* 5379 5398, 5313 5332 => 1.14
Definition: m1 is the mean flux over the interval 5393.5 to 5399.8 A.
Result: 11.5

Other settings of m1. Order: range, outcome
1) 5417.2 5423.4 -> 13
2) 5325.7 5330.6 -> 9.66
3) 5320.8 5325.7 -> 11.3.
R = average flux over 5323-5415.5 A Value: 11.4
